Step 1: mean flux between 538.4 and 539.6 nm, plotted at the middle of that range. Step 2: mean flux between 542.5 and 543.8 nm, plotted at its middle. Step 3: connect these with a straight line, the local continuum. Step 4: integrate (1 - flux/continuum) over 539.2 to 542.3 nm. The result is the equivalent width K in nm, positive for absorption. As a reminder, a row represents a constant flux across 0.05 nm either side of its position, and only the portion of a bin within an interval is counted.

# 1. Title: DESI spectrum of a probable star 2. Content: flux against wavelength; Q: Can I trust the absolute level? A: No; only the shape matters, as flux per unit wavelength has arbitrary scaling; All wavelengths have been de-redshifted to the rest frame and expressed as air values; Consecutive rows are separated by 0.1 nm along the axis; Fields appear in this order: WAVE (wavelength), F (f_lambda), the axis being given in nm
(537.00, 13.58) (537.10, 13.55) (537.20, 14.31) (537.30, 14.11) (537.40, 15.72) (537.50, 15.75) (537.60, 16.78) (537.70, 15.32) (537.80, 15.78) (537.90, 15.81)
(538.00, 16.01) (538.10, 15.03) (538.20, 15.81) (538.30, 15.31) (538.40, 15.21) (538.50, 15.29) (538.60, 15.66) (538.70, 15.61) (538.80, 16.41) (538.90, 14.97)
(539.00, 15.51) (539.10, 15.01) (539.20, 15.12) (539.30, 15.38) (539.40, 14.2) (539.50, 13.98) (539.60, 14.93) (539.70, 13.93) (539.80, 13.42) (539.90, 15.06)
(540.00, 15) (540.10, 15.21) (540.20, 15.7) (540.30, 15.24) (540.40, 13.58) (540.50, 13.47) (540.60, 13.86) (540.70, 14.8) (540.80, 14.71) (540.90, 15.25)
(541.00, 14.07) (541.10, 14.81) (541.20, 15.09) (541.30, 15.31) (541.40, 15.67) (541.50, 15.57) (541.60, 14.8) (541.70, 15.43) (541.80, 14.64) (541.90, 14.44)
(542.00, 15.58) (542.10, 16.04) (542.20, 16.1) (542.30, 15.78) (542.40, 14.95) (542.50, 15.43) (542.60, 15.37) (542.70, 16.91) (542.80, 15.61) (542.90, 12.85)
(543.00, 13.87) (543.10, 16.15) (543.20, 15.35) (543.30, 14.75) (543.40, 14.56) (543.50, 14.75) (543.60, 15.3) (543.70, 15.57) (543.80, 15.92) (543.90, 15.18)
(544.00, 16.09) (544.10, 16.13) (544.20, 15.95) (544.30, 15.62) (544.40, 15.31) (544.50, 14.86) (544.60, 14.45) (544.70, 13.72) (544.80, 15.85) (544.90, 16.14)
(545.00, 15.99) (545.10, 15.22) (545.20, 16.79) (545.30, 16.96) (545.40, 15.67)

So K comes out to 0.061 nm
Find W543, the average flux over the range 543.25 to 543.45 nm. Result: 14.7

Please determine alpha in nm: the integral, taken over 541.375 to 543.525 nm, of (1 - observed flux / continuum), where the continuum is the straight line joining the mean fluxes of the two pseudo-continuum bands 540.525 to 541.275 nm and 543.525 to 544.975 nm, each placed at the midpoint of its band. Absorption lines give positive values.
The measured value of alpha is -0.03 nm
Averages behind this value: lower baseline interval 14.6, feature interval 15.2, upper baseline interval 15.4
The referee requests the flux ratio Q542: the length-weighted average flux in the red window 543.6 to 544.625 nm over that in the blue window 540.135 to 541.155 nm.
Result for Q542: 1.1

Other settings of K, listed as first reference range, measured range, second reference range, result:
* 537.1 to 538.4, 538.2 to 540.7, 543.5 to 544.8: 0.08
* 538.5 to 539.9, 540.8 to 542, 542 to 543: 0.02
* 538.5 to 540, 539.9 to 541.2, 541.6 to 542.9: 0.04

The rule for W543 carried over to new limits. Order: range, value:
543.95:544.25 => 16.1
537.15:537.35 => 14.2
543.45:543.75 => 15.2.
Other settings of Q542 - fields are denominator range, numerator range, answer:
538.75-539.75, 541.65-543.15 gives 1.02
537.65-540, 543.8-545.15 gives 1.02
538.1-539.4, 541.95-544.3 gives 1.00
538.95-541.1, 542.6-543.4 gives 1.03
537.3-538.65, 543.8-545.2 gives 0.99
